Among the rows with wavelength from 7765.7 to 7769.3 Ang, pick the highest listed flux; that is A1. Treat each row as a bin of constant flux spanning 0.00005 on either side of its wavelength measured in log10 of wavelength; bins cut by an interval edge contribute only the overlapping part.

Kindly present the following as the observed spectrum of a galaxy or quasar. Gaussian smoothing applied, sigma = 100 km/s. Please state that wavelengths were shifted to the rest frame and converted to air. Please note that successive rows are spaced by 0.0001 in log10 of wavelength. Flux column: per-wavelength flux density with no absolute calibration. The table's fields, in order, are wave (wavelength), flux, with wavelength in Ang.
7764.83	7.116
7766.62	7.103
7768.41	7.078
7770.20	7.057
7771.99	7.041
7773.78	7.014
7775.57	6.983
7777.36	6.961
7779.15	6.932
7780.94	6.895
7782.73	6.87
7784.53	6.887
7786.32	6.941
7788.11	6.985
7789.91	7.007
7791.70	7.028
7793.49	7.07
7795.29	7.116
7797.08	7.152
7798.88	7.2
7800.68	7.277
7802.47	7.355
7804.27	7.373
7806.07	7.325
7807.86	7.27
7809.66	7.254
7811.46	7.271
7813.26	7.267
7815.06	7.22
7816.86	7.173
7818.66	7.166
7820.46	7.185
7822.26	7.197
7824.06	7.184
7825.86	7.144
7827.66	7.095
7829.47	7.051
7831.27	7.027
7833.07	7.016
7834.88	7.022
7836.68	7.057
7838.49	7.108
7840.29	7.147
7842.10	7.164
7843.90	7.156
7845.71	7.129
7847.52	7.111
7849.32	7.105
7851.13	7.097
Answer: 7.103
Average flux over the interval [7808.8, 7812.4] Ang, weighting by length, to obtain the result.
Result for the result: 7.26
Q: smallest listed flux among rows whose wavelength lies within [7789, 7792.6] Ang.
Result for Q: 7.007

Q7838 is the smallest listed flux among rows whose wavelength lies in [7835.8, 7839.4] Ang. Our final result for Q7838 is 7.057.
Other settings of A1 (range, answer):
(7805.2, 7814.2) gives 7.325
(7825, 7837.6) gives 7.144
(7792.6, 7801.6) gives 7.277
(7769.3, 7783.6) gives 7.057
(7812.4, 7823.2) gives 7.267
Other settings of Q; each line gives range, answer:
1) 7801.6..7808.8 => 7.27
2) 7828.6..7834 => 7.016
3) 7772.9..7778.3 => 6.961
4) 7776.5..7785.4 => 6.87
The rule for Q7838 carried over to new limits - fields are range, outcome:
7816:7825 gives 7.166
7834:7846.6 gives 7.022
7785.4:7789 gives 6.941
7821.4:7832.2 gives 7.027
